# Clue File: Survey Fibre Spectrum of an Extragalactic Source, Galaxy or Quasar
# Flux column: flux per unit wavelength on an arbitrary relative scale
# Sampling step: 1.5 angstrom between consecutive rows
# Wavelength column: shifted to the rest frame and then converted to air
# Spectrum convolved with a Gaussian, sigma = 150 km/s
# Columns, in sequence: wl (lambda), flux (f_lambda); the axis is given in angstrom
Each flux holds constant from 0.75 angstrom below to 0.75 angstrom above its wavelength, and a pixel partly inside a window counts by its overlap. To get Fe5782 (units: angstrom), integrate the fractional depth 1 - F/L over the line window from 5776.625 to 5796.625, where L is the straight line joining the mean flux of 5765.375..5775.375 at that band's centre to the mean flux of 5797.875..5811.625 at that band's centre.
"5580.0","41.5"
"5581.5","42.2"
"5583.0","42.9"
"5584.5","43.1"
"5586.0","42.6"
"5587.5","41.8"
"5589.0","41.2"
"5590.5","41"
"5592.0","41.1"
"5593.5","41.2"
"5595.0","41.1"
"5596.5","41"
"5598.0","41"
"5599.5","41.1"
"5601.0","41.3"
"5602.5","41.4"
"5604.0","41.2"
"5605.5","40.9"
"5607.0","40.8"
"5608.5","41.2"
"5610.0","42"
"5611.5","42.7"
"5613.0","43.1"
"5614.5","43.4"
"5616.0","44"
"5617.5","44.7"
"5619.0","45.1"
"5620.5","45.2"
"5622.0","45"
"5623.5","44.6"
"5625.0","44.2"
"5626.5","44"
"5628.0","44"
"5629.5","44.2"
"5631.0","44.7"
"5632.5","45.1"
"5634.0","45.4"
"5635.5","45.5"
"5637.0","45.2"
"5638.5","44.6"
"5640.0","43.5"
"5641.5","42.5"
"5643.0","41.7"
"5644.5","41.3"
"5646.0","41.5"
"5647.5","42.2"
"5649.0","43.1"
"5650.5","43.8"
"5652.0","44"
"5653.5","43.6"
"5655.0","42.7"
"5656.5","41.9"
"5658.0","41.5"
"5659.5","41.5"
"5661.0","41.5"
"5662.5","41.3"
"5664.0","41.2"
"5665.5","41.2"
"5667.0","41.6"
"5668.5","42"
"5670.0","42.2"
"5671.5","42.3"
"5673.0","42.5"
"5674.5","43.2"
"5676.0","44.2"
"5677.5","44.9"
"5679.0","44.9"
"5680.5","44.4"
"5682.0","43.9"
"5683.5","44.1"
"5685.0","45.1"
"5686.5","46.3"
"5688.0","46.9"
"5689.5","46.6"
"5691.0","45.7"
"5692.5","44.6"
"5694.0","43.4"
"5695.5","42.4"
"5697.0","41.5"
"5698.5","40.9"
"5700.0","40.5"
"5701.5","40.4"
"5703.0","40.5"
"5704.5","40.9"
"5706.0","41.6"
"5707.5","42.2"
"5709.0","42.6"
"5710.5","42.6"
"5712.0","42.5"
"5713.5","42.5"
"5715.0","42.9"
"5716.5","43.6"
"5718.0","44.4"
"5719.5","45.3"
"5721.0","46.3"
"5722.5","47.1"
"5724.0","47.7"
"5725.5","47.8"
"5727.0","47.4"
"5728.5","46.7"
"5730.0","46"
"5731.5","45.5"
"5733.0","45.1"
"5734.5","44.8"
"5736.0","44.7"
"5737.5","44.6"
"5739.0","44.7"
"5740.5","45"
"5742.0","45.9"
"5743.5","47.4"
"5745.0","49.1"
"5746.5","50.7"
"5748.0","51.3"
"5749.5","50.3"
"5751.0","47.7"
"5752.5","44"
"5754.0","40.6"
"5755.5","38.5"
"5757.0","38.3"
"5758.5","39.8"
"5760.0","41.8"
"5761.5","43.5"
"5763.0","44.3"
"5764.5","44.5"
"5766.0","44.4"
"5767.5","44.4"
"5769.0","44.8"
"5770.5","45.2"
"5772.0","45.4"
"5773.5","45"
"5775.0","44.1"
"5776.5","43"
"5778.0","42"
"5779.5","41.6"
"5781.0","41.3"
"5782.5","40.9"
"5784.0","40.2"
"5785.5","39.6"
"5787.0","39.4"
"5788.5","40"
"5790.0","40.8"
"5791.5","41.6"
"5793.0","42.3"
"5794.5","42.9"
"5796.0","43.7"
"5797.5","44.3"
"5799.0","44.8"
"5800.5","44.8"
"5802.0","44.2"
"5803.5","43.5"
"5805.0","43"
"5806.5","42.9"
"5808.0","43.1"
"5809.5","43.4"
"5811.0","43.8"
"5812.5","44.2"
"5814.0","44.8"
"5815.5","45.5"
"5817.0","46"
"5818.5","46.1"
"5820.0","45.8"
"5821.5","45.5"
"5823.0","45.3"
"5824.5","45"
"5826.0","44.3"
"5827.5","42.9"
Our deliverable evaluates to 1.4 angstrom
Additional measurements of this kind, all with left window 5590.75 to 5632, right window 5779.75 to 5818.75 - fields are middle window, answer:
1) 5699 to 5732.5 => -0.9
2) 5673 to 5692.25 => -0.9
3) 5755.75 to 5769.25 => 0.1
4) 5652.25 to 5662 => 0.1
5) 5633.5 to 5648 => -0.2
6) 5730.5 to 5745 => -0.9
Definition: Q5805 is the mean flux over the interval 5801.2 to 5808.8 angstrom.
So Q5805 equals 43.4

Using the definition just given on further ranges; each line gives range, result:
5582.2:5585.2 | 43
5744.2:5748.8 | 50.3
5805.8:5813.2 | 43.5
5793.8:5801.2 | 44.1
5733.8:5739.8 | 44.7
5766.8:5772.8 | 45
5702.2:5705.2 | 40.7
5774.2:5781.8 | 42.4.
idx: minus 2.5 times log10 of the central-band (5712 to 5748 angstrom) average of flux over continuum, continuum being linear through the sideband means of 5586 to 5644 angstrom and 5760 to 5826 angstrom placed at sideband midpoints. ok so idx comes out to -0.06 mag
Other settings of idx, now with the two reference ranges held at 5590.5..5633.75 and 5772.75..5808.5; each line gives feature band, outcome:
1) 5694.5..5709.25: 0.03 mag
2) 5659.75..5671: 0.03 mag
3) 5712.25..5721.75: -0.04 mag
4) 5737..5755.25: -0.10 mag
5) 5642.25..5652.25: 0.01 mag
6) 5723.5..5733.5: -0.10 mag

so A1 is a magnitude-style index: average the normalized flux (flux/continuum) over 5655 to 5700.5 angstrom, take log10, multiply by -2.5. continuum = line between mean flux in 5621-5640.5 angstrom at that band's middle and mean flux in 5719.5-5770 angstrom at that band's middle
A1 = 0.04 mag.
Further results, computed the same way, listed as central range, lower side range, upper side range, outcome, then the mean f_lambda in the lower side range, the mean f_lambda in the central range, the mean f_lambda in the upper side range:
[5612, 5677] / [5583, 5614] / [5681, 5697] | 0.00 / 41.6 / 43.3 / 44.7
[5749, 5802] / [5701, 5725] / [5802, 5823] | 0.03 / 43.4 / 42.8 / 44.5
